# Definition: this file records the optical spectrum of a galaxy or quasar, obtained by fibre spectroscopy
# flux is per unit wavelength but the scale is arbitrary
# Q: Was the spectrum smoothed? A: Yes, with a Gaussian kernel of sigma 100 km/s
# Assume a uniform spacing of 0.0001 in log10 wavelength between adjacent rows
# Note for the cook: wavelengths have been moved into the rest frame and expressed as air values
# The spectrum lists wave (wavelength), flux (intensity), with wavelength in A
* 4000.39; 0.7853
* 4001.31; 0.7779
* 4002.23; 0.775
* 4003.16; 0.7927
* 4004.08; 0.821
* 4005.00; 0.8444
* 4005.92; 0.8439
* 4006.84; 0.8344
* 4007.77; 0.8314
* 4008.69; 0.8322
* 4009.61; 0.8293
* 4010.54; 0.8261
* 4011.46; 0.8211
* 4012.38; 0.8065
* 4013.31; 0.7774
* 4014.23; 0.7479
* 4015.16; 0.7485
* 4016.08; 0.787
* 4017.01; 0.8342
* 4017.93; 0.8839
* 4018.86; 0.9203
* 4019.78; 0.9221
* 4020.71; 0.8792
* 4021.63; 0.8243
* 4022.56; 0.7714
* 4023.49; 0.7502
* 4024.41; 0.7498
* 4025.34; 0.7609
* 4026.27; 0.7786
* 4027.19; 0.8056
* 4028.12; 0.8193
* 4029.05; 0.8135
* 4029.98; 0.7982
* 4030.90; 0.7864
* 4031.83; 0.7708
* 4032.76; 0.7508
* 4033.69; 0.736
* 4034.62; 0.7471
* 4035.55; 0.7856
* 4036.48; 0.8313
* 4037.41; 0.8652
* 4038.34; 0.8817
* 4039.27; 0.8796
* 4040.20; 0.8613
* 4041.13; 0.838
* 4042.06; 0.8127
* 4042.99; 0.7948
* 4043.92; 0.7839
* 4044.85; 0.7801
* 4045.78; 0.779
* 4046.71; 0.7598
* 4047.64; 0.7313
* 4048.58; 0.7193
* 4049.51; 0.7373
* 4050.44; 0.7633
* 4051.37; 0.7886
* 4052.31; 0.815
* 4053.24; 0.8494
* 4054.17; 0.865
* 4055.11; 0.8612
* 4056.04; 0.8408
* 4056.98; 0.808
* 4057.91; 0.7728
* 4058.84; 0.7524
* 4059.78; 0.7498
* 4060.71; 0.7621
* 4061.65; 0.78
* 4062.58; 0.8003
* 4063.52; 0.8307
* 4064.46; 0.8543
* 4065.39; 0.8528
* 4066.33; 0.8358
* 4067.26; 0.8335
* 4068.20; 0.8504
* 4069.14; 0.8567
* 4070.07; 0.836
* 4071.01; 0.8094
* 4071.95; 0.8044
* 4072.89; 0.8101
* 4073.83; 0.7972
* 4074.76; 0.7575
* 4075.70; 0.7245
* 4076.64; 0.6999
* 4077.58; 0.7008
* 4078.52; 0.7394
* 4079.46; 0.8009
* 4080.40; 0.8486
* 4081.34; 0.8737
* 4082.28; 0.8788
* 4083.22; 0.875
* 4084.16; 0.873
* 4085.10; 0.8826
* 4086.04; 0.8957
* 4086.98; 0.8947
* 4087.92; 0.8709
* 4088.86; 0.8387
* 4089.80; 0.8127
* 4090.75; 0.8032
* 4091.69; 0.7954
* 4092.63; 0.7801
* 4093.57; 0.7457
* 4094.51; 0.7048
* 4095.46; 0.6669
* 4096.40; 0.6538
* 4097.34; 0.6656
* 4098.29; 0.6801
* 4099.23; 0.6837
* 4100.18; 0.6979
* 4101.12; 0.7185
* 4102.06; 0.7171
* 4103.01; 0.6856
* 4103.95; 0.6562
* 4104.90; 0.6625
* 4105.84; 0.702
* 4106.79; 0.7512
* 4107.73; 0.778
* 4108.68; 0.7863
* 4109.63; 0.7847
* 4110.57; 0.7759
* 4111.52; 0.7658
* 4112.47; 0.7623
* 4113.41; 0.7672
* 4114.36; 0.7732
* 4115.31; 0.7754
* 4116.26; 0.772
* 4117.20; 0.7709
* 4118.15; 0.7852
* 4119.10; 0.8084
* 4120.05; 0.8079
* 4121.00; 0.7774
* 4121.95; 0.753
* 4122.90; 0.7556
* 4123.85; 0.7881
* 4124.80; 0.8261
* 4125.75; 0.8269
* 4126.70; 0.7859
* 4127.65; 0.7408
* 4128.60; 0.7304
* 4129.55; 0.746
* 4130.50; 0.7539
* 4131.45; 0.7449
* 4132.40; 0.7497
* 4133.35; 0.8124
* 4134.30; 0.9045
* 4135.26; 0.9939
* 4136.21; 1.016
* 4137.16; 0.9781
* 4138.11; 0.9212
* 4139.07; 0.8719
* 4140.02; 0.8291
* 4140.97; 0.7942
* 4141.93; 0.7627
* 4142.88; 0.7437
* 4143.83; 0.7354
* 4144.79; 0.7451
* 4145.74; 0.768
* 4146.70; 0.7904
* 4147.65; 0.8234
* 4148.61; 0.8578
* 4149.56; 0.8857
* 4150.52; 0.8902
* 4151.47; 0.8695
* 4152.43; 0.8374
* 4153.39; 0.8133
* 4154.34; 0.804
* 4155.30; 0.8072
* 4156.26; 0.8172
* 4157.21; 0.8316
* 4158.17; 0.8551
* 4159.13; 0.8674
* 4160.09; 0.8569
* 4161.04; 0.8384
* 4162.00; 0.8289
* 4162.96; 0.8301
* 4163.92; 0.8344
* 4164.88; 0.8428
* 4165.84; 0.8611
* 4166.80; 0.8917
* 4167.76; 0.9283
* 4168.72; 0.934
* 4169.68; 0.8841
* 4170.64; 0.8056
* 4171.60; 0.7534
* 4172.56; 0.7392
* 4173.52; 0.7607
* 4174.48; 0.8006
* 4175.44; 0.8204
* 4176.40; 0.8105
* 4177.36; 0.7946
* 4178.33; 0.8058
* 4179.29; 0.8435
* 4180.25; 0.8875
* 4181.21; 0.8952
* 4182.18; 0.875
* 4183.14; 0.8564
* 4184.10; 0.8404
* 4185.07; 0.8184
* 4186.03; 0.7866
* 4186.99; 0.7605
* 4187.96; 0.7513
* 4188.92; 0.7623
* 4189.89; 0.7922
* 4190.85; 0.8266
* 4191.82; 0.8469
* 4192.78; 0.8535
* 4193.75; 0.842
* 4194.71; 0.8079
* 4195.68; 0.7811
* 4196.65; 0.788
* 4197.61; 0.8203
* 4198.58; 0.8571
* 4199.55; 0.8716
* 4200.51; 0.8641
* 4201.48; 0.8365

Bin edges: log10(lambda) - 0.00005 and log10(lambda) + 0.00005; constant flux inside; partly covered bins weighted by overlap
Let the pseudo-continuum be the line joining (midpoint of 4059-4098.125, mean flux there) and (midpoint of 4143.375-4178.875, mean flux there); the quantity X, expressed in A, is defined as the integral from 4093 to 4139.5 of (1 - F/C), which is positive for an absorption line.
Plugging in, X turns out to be 2.4 A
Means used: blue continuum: 0.8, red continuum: 0.828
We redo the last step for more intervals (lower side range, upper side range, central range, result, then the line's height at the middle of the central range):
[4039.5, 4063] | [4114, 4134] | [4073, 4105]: 0.7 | 0.785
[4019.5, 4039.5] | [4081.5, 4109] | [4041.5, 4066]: -0.2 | 0.789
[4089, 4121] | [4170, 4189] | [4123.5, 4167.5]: -2.8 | 0.78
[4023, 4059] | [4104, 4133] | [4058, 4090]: -1.4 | 0.783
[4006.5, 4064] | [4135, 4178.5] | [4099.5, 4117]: 1.8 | 0.824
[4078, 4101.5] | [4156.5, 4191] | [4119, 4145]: -0.1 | 0.809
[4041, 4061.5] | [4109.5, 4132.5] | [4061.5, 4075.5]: -0.6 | 0.785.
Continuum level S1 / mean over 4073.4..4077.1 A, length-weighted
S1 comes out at 0.745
